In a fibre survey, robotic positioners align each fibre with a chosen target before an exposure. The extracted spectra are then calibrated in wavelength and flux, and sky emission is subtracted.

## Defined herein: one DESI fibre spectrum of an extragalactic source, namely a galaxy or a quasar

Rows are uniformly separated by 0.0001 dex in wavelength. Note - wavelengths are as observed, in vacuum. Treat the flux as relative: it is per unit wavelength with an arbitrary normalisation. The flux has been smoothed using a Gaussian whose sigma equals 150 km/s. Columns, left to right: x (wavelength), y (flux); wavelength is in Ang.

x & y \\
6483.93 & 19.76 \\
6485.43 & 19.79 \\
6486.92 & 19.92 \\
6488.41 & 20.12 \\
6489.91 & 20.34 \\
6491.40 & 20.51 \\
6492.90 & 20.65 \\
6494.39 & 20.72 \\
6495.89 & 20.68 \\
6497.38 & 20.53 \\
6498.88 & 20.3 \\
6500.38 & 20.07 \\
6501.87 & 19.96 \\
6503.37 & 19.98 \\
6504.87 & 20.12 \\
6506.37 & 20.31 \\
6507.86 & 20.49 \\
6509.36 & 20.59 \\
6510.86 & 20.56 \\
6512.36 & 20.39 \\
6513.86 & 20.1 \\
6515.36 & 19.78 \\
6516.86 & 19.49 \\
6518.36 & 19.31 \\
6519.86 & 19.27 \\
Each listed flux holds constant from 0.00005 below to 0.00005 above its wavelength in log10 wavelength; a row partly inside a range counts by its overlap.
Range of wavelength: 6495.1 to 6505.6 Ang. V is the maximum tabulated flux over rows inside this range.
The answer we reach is 20.68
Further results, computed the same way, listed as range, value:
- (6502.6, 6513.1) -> 20.59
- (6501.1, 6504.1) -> 19.98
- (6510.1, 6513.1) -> 20.56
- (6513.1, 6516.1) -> 20.1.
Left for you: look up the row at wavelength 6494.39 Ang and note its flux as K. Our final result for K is 20.72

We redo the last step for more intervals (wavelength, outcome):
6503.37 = 19.98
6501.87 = 19.96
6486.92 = 19.92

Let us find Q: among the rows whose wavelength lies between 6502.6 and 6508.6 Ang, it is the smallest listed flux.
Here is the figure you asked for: 19.98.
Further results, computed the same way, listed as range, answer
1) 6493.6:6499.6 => 20.3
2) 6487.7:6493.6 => 20.12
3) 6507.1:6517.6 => 19.49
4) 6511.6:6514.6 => 20.1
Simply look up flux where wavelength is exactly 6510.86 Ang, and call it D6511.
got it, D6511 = 20.56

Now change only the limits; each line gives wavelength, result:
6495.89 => 20.68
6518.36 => 19.31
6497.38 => 20.53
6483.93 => 19.76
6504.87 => 20.12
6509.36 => 20.59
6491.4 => 20.51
